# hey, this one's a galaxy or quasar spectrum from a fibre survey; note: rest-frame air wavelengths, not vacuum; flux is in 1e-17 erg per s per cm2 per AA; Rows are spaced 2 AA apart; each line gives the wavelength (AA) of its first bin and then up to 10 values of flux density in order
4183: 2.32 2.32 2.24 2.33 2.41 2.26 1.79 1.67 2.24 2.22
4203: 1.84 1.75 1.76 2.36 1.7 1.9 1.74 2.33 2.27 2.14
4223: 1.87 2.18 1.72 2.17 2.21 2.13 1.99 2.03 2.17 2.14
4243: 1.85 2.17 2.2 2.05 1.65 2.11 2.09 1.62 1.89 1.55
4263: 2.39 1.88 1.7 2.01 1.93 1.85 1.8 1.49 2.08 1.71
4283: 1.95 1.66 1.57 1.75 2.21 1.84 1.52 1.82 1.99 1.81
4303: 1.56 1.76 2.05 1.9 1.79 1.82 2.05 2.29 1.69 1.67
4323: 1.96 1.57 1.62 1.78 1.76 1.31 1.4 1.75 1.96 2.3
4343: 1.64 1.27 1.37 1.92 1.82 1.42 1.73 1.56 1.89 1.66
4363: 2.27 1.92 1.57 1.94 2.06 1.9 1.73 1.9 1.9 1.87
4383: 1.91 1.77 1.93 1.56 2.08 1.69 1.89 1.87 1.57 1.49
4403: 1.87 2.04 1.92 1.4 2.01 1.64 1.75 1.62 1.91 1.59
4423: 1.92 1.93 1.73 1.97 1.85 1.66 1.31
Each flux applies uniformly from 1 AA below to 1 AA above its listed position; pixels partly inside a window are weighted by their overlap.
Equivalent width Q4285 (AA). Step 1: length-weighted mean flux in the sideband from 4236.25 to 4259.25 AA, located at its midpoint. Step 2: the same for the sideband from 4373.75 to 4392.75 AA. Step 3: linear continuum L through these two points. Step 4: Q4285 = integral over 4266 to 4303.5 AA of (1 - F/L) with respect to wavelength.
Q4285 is 2.9 AA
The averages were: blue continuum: 2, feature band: 1.81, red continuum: 1.84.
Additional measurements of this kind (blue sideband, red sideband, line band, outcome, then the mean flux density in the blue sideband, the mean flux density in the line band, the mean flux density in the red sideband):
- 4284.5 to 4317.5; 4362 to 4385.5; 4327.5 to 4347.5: 2.2 AA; 1.84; 1.66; 1.9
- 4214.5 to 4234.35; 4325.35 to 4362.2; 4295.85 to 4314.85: -0.4 AA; 2.08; 1.84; 1.68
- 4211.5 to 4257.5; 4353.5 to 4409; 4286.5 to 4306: 1.6 AA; 2.03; 1.79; 1.82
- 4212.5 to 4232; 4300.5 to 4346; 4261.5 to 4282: 0.4 AA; 2.06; 1.88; 1.77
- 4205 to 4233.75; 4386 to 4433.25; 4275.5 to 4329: 3.0 AA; 2.02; 1.81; 1.79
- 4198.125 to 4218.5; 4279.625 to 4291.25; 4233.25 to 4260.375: -1.5 AA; 1.99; 1.99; 1.79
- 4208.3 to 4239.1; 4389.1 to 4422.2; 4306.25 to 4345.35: 2.2 AA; 2.05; 1.79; 1.77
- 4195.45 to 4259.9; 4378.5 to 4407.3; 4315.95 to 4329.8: 0.7 AA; 2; 1.8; 1.82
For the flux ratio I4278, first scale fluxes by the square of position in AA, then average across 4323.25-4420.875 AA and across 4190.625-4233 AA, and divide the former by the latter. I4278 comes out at 0.9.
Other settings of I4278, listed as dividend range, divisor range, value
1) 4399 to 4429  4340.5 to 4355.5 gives 1.10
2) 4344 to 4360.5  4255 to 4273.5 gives 0.90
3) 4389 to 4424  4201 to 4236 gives 0.96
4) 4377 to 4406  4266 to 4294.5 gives 1.05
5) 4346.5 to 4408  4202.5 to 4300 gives 0.99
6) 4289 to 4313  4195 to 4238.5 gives 0.95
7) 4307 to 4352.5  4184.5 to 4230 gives 0.91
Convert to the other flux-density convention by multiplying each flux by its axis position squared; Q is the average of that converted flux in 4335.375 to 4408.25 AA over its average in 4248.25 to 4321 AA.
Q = 1.0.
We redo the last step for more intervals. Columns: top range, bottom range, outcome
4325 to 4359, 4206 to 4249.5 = 0.86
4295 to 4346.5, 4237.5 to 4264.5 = 0.92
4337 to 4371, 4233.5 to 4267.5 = 0.94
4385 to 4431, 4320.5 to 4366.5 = 1.07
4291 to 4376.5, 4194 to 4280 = 0.95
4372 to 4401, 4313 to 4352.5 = 1.07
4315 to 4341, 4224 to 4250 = 0.89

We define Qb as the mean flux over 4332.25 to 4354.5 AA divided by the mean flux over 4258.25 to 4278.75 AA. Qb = 0.89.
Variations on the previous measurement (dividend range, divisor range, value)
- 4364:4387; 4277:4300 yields 1.03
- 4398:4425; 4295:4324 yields 0.95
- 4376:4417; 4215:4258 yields 0.88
